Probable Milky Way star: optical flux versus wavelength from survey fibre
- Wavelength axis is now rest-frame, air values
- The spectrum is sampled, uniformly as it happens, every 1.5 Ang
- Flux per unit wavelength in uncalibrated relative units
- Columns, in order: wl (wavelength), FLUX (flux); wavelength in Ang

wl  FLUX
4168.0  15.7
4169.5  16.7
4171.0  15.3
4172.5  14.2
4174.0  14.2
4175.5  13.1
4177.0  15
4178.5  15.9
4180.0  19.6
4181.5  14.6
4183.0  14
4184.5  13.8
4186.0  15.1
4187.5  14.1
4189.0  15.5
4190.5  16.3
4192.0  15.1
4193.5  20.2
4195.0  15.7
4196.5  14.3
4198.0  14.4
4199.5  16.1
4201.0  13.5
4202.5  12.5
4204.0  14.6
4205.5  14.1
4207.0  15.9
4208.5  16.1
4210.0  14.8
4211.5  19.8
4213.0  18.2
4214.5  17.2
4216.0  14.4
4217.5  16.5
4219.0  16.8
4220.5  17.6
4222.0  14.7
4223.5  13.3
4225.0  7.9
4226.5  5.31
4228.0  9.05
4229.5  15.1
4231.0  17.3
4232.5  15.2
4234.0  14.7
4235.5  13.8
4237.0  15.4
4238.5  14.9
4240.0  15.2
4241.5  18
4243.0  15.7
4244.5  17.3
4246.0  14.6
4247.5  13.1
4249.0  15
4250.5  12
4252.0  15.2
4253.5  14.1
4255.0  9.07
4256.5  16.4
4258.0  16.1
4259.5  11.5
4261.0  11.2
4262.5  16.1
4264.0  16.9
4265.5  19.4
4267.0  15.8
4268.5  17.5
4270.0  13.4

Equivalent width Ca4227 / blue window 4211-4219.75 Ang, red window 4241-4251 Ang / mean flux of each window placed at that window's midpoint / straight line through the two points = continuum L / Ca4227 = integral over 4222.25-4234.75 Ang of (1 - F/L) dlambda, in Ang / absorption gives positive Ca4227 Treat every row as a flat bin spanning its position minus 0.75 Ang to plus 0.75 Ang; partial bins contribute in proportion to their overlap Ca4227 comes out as 3.0 Ang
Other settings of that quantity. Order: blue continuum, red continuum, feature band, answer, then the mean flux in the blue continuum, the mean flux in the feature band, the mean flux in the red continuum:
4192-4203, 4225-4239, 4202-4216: -1.3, 15.3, 15.9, 13.1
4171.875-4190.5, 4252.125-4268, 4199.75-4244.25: 0.2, 15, 14.8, 14.7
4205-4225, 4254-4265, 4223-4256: 2.4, 15.8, 13.7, 14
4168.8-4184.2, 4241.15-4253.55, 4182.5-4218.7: -1.0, 15.2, 15.5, 15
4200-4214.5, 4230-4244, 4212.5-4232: 1.9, 15.6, 14.1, 15.6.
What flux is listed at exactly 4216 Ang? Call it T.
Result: 14.4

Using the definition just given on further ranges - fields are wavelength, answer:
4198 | 14.4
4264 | 16.9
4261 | 11.2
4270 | 13.4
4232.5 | 15.2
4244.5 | 17.3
